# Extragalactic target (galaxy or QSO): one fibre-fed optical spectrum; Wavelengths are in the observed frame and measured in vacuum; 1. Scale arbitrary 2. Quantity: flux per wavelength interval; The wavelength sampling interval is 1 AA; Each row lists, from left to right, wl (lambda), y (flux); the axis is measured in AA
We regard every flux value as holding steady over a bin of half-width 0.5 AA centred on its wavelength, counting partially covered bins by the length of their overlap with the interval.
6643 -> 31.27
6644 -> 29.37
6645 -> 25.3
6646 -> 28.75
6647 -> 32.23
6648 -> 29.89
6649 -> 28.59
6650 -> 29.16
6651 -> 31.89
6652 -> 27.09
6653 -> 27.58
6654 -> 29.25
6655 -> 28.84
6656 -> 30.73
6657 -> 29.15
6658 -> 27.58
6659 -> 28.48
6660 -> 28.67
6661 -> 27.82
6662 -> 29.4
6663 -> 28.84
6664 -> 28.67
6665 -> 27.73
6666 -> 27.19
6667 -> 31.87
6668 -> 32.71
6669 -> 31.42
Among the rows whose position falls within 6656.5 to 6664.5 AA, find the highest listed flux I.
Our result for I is 29.4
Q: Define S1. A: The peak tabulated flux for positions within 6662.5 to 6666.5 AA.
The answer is 28.84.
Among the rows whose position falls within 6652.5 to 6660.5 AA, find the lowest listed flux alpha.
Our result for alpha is 27.58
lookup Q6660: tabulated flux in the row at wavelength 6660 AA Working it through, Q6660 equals 28.67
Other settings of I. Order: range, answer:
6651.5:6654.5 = 29.25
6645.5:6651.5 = 32.23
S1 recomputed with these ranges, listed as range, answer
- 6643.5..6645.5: 29.37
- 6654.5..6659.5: 30.73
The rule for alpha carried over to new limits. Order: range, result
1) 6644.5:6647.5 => 25.3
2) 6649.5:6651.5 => 29.16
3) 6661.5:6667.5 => 27.19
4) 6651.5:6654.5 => 27.09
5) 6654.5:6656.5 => 28.84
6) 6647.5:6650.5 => 28.59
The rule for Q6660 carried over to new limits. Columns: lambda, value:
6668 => 32.71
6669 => 31.42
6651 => 31.89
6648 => 29.89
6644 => 29.37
